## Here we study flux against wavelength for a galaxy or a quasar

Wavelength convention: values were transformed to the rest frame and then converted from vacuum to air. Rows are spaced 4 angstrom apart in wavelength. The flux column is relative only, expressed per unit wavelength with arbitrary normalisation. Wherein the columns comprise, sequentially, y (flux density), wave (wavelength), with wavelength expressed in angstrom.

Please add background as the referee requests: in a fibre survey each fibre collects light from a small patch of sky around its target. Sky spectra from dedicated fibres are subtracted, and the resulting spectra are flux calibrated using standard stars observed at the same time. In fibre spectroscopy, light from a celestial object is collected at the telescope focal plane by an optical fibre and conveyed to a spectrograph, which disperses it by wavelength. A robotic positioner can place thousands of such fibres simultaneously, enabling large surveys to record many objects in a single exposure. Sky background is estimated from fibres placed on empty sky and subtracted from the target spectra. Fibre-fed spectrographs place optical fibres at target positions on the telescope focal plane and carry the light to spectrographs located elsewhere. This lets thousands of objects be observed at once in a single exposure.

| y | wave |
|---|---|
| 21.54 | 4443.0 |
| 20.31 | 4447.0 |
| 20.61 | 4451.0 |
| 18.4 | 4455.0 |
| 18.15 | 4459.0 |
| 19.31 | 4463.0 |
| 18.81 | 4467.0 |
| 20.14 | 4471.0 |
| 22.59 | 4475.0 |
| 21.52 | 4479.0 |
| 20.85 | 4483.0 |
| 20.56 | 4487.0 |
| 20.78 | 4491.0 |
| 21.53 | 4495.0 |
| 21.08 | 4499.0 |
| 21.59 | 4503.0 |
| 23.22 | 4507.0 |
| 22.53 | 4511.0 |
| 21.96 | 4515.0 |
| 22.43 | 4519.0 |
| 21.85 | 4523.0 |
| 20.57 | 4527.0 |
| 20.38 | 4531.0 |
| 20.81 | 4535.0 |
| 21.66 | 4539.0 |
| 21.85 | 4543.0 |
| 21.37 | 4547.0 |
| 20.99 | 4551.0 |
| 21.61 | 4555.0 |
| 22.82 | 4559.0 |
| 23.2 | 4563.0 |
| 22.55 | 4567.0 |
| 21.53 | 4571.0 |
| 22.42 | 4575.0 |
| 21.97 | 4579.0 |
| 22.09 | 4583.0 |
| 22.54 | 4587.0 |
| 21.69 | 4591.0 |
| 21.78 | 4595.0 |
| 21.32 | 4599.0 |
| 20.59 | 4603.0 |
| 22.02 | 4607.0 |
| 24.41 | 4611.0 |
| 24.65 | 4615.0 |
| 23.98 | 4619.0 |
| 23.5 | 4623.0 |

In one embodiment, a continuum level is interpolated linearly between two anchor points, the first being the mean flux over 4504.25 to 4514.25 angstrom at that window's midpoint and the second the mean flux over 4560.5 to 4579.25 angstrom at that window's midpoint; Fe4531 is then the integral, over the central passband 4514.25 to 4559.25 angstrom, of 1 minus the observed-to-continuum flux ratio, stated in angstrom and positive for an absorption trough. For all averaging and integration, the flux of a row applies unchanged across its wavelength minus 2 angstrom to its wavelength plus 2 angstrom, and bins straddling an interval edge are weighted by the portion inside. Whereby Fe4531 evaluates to 2.1 angstrom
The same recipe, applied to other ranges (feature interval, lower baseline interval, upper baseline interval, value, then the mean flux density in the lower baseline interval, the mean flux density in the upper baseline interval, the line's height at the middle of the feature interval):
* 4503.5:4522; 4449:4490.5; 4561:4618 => -1.3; 20.1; 22.4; 20.9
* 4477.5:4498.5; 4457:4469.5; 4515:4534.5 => -1.3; 18.8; 21.3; 19.8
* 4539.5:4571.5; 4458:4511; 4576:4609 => -0.8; 20.9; 21.8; 21.5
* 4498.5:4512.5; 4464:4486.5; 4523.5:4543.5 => -0.9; 20.7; 21.1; 20.9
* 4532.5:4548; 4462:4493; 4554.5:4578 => 0.3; 20.6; 22.4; 21.9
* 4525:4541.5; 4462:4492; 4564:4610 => 0.3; 20.6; 21.9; 21.3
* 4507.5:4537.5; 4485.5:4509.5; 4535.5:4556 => -0.2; 21.5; 21.4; 21.5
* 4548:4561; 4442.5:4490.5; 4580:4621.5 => 0.0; 20.2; 22.5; 21.7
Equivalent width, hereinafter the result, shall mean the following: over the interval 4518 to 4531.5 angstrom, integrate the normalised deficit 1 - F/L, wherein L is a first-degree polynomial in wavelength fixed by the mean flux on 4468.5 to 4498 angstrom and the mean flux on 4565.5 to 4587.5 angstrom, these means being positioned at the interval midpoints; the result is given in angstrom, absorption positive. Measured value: 0.1 angstrom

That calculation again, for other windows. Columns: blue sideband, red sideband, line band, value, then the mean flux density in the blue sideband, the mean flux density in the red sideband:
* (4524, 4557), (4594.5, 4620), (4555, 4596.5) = -0.51 angstrom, 21.2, 22.7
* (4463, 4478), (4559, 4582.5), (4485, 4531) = -0.97 angstrom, 20.4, 22.4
